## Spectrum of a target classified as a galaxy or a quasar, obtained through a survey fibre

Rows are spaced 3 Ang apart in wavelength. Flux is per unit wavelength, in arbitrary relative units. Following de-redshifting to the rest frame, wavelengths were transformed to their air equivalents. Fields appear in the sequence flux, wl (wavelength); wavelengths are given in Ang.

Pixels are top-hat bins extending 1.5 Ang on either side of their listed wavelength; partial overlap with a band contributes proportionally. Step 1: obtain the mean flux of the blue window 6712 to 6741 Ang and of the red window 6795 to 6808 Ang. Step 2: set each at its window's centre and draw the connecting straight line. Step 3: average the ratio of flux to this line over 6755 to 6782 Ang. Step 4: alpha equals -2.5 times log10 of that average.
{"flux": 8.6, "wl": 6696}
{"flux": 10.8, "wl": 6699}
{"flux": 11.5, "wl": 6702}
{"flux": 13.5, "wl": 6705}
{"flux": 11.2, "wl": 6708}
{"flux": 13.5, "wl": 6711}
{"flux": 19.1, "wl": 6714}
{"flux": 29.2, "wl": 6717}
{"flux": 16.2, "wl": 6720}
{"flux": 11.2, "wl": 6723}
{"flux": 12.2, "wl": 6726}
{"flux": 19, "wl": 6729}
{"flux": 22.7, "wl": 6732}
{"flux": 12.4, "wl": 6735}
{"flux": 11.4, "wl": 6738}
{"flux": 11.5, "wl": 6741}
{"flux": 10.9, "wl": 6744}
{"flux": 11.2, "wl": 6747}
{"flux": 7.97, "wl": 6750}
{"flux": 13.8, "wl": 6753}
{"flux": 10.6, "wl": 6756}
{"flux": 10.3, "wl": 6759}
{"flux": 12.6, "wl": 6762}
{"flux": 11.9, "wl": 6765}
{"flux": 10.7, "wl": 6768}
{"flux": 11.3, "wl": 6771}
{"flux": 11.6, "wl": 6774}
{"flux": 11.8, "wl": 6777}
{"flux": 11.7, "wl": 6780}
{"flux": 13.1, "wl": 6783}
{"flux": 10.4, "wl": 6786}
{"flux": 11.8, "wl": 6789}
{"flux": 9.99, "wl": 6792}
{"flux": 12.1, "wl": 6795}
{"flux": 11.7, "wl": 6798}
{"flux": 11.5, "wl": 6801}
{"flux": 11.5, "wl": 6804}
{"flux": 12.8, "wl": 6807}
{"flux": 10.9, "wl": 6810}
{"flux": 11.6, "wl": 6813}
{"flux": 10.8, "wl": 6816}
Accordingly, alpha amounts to 0.22 mag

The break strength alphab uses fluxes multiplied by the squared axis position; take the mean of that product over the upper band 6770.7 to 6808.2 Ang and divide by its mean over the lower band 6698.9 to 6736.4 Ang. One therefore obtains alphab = 0.75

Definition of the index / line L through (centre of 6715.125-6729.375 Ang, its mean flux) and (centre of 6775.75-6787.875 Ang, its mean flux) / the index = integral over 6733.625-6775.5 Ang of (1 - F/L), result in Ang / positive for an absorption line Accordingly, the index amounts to 8.8 Ang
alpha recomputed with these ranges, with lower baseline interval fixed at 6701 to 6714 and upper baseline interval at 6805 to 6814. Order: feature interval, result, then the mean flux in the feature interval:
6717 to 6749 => -0.13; 14.5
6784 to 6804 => 0.06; 11.3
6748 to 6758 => 0.17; 10.8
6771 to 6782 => 0.05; 11.7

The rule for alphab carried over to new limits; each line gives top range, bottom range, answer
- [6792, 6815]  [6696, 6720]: 0.79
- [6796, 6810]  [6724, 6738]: 0.76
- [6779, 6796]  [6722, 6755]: 0.89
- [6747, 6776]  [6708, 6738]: 0.68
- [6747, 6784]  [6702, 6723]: 0.71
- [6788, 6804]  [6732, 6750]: 0.96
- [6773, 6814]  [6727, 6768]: 0.93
